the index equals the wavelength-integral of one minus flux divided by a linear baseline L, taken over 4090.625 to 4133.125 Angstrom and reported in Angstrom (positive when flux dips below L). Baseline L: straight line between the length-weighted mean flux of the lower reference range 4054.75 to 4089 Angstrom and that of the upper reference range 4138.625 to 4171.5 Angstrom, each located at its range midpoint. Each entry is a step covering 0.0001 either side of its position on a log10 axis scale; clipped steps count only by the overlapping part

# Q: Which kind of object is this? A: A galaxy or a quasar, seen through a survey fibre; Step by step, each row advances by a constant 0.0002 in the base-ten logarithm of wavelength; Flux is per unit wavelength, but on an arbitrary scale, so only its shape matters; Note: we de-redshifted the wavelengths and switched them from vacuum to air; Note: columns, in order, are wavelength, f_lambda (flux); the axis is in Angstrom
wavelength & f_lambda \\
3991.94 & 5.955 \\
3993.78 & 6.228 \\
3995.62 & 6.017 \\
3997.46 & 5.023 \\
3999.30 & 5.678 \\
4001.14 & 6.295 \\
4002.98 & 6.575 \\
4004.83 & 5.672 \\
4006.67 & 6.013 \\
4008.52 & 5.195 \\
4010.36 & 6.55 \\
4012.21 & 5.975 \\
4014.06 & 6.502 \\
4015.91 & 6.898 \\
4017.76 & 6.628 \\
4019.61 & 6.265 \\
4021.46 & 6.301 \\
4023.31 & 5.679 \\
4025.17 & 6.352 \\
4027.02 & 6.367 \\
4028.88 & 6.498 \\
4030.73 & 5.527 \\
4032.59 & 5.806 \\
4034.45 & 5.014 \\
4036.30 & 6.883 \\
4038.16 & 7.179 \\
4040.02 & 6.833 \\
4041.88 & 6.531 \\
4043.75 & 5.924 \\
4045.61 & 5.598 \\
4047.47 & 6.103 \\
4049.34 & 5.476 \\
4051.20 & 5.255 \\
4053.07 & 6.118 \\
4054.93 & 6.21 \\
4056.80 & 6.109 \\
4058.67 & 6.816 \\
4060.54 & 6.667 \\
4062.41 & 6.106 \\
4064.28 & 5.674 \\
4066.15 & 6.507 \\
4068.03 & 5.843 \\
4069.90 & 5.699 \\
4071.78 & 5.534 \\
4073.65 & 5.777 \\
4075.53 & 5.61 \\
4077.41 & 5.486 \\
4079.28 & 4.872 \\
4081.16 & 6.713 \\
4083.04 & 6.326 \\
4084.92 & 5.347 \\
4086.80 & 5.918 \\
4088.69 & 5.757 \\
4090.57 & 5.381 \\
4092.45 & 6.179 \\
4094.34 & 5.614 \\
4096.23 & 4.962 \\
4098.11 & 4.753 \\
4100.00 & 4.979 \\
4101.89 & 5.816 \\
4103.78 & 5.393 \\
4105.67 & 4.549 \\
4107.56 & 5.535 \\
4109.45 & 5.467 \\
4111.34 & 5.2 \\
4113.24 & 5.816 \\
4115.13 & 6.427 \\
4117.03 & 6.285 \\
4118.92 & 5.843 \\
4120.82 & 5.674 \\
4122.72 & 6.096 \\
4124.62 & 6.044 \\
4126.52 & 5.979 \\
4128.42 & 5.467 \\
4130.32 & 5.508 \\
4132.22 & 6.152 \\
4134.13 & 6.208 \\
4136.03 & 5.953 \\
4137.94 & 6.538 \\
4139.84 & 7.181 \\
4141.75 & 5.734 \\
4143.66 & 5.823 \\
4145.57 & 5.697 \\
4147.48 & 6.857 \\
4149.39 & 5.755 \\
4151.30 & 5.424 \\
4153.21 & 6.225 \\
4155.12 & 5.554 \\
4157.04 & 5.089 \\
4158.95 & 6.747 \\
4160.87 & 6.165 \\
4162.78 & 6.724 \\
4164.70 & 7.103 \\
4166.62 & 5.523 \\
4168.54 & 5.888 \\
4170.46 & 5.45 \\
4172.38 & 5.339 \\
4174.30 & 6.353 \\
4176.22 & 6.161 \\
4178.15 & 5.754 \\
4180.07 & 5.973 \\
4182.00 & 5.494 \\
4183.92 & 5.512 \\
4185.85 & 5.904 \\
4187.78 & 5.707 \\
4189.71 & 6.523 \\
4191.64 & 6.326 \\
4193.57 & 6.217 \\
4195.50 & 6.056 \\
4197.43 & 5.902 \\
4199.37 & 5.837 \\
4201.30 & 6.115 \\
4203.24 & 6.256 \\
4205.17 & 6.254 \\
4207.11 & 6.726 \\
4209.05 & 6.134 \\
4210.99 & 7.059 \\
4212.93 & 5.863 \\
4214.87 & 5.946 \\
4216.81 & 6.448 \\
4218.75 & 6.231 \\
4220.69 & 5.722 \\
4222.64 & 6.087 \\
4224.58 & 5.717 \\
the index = 2.7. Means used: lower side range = 5.94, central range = 5.62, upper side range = 6.06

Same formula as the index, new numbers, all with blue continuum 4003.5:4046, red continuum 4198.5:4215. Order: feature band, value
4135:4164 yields 0.62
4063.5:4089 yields 1.72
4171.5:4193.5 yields 1.14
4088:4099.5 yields 1.48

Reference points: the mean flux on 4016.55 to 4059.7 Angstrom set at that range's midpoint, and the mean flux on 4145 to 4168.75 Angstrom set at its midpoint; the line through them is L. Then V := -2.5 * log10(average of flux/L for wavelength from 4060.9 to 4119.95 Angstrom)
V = 0.083 mag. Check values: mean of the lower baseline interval 6.16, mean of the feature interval 5.67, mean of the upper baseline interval 6.07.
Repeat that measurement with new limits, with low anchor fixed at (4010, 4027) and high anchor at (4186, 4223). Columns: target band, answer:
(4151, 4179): 0.04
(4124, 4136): 0.06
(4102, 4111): 0.18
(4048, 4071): 0.05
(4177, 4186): 0.09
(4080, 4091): 0.07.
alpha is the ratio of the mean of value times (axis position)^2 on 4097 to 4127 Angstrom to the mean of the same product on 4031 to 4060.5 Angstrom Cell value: 0.95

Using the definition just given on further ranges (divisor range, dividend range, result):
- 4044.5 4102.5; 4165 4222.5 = 1.11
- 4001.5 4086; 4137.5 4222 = 1.07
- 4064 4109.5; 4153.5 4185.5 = 1.11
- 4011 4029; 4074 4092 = 0.93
